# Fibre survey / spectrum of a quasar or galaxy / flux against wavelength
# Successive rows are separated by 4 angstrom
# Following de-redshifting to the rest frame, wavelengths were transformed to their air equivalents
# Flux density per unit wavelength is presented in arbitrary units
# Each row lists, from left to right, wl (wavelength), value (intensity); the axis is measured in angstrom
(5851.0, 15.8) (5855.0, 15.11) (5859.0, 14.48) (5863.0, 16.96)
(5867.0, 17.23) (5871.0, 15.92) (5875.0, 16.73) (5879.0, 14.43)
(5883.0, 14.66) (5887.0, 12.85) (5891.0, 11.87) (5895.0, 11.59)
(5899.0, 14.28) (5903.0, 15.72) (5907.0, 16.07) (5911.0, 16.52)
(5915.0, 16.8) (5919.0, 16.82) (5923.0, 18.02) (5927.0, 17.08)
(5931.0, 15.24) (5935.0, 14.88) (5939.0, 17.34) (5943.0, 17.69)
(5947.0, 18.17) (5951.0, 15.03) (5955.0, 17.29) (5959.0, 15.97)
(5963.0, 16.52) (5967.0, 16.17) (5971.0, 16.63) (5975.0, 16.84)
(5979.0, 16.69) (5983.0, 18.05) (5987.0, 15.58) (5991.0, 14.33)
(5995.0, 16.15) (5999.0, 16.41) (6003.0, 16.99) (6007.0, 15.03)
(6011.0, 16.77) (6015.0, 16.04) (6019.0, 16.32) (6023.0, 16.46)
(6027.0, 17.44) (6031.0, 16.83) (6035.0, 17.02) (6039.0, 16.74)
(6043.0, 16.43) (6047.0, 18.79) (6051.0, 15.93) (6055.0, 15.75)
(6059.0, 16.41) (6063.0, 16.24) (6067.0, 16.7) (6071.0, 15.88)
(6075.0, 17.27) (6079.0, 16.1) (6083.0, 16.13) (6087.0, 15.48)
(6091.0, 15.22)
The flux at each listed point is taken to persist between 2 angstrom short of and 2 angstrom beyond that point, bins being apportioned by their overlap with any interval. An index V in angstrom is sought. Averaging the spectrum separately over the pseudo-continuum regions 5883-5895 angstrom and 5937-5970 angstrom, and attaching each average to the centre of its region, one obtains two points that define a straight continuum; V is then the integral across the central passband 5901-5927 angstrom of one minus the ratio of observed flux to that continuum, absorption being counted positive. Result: -4.49 angstrom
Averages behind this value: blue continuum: 12.6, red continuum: 16.8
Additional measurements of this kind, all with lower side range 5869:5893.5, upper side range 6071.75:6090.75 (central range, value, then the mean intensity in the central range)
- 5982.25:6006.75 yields -1.1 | 16.1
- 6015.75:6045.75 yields -2.1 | 16.8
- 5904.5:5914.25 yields -1.2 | 16.3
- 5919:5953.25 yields -4.3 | 16.7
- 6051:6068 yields -0.3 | 16.2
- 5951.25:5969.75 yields -1.6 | 16.4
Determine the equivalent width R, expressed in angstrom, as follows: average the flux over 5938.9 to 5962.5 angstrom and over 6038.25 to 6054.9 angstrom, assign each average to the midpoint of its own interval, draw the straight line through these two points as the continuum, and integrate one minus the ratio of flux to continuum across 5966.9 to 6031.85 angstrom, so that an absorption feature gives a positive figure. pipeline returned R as 1.8 angstrom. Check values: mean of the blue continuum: 16.9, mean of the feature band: 16.4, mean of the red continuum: 16.9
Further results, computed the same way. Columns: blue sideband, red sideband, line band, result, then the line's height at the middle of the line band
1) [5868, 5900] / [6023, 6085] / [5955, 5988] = -2.58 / 15.4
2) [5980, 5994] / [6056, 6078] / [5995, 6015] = -0.15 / 16.1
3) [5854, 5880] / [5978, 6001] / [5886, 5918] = 2.82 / 16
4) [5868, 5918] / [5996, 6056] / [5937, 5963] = -2.12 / 15.6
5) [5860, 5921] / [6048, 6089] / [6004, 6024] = -0.27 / 15.9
